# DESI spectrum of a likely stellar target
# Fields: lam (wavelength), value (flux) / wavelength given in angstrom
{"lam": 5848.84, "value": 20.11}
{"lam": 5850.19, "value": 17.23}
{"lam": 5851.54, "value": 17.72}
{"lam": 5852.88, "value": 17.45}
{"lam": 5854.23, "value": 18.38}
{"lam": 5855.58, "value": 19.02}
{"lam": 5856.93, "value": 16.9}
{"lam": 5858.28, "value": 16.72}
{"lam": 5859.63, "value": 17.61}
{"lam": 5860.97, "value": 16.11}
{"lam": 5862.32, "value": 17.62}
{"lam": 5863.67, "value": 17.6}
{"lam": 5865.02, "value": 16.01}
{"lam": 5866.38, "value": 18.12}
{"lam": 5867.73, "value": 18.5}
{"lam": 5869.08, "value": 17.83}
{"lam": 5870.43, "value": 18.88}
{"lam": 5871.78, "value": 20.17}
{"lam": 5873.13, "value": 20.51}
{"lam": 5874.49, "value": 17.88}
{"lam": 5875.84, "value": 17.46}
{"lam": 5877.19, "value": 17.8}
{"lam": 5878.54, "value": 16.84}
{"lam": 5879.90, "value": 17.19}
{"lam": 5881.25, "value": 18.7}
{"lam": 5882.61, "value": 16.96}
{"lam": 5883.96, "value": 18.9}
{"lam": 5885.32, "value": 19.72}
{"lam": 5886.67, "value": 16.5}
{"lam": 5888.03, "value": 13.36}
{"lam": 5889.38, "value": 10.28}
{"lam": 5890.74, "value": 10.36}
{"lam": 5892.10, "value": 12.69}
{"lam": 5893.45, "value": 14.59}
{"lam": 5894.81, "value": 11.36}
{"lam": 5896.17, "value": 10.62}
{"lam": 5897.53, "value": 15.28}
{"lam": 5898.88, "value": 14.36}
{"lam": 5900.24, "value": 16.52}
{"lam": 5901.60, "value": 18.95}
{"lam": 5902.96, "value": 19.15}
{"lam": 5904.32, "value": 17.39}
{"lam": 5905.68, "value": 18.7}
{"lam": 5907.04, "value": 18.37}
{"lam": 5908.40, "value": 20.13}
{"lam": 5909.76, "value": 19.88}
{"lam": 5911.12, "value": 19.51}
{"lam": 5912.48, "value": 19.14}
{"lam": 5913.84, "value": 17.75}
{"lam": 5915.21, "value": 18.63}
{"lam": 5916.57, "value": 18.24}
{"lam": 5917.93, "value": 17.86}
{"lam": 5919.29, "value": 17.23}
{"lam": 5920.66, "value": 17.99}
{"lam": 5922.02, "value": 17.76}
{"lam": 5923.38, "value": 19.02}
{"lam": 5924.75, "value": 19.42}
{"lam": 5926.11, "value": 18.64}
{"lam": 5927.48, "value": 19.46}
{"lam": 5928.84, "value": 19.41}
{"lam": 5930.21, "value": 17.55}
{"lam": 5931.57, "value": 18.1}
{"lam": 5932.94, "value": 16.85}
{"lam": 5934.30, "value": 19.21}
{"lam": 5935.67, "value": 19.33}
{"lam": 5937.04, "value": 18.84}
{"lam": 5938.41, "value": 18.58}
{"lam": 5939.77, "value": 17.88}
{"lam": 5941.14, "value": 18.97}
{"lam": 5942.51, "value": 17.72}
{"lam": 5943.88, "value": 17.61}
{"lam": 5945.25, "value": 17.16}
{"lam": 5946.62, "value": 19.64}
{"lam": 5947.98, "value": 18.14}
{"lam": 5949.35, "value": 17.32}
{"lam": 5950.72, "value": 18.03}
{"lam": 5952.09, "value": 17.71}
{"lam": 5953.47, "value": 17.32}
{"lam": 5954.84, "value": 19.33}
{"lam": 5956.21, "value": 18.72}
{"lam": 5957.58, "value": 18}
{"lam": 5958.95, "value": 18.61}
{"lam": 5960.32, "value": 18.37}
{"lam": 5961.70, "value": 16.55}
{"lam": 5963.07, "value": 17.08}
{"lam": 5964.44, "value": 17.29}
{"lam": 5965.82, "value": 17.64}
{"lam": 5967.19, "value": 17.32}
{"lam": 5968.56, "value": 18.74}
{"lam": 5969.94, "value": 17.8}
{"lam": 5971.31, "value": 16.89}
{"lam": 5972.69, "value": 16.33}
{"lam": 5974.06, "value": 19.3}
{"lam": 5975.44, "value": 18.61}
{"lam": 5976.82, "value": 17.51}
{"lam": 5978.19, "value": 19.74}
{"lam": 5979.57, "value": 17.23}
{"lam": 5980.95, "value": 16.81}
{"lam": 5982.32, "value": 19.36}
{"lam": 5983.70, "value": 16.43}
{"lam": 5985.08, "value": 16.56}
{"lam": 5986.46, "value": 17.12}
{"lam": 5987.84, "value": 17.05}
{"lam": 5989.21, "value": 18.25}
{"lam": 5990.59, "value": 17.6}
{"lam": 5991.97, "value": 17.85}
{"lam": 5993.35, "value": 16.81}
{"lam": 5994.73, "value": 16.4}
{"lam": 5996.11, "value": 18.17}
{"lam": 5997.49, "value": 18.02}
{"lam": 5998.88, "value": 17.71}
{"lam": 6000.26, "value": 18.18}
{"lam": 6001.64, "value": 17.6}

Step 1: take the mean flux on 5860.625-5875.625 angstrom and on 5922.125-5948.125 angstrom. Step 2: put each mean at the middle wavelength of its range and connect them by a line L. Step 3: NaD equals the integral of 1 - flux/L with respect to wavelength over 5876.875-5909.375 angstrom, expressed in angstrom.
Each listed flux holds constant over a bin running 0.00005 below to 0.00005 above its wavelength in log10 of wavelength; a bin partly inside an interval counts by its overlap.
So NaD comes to 4.0 angstrom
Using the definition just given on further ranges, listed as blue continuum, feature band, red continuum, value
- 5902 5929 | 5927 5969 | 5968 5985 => 0.22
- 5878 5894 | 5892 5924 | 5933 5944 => -0.82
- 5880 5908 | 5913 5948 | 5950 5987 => -3.40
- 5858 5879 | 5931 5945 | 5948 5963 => -0.26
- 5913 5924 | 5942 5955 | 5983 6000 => -0.13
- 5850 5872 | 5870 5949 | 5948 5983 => 1.37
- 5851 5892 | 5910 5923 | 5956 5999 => -0.69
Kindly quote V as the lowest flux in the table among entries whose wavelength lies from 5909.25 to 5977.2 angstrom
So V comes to 16.33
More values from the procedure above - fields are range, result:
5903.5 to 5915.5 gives 17.39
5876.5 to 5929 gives 10.28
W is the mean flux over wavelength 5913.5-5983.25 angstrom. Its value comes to 18.1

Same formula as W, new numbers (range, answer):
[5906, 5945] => 18.5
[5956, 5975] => 17.7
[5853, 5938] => 17.4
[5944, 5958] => 18.1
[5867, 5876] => 18.8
